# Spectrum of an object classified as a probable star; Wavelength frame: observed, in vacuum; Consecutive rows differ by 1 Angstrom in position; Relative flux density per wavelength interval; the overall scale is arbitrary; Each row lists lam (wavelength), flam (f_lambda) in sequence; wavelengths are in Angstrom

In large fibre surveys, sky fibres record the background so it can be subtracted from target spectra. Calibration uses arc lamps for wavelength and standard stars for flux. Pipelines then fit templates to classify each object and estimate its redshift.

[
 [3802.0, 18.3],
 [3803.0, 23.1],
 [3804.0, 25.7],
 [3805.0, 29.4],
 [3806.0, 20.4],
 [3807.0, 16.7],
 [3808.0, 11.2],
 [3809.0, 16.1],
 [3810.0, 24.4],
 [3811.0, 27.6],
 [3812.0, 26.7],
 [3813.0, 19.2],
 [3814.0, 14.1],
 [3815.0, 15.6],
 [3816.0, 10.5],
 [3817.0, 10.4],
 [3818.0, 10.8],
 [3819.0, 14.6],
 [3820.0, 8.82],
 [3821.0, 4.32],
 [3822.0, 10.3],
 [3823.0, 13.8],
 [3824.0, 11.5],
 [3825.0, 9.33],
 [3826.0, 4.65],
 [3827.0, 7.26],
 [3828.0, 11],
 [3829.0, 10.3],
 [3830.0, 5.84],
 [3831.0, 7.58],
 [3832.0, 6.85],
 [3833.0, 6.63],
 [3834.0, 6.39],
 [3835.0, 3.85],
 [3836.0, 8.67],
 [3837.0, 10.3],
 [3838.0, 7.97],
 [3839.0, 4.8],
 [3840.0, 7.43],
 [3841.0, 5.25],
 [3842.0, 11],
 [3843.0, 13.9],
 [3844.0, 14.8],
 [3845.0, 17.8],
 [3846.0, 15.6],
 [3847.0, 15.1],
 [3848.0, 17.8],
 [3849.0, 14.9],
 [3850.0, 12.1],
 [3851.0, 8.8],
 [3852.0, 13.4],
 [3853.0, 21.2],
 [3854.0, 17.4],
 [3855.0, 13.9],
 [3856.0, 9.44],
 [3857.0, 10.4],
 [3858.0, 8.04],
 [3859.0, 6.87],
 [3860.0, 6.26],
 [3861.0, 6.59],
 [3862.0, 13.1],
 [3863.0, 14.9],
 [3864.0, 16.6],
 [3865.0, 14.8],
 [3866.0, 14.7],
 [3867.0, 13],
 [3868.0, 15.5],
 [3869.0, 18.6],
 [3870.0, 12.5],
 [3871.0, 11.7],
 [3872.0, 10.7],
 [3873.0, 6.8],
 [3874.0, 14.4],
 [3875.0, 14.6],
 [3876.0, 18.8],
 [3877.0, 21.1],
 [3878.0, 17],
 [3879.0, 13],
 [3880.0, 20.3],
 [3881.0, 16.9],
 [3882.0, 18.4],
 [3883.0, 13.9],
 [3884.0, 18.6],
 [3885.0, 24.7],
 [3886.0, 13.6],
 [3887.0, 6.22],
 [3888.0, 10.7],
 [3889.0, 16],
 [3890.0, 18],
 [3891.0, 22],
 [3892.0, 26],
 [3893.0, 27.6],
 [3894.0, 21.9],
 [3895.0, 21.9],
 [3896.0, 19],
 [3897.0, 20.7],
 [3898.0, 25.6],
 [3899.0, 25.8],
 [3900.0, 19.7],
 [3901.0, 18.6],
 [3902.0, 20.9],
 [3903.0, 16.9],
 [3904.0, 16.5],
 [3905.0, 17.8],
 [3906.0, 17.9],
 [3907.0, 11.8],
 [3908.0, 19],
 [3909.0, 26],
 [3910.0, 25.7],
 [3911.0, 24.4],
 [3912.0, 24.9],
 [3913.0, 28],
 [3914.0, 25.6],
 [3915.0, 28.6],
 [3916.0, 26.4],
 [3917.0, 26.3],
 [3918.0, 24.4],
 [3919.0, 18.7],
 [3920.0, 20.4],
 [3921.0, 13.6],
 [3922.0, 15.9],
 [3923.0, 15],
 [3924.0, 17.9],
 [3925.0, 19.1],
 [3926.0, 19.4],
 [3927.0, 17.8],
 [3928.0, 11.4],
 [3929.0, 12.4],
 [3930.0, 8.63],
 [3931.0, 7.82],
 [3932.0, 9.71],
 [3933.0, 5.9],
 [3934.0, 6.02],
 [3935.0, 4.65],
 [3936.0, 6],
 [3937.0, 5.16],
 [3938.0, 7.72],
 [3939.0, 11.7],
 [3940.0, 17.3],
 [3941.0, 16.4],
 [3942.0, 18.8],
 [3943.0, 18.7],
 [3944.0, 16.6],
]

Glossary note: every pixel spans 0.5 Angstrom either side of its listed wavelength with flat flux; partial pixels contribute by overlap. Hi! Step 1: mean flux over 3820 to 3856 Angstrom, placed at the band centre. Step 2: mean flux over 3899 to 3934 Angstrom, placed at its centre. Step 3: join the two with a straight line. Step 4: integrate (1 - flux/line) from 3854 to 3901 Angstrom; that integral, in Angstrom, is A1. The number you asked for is -3.7 Angstrom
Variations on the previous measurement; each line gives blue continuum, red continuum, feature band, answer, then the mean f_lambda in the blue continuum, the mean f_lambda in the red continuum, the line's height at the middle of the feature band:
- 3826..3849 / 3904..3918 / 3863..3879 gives 1.2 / 9.82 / 23.1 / 15.9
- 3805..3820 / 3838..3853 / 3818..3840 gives 9.7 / 17.2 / 12.5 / 14.8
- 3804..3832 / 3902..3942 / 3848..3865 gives 2.9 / 13.9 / 16.7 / 14.9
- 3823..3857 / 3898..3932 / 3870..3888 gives 0.2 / 10.7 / 19.4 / 15.3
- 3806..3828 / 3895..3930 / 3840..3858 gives 2.9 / 13.8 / 20.2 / 15.9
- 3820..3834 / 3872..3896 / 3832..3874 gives 2.6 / 8.35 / 17.4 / 12.5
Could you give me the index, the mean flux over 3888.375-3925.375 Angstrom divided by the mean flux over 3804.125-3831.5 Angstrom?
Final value 1.5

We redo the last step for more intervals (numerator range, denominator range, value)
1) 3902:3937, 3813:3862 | 1.62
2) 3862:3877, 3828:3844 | 1.77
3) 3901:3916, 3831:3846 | 2.38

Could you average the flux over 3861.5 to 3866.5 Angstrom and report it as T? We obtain 14.8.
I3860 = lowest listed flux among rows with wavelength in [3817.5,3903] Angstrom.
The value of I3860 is 3.85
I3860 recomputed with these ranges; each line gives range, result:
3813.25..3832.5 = 4.32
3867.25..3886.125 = 6.8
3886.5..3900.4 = 6.22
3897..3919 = 11.8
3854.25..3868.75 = 6.26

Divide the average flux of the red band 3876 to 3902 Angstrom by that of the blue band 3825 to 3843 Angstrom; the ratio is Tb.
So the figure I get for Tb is 2.5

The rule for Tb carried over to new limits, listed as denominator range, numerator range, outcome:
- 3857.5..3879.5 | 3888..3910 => 1.55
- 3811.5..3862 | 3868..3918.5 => 1.75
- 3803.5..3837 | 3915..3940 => 1.09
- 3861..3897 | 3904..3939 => 1.02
